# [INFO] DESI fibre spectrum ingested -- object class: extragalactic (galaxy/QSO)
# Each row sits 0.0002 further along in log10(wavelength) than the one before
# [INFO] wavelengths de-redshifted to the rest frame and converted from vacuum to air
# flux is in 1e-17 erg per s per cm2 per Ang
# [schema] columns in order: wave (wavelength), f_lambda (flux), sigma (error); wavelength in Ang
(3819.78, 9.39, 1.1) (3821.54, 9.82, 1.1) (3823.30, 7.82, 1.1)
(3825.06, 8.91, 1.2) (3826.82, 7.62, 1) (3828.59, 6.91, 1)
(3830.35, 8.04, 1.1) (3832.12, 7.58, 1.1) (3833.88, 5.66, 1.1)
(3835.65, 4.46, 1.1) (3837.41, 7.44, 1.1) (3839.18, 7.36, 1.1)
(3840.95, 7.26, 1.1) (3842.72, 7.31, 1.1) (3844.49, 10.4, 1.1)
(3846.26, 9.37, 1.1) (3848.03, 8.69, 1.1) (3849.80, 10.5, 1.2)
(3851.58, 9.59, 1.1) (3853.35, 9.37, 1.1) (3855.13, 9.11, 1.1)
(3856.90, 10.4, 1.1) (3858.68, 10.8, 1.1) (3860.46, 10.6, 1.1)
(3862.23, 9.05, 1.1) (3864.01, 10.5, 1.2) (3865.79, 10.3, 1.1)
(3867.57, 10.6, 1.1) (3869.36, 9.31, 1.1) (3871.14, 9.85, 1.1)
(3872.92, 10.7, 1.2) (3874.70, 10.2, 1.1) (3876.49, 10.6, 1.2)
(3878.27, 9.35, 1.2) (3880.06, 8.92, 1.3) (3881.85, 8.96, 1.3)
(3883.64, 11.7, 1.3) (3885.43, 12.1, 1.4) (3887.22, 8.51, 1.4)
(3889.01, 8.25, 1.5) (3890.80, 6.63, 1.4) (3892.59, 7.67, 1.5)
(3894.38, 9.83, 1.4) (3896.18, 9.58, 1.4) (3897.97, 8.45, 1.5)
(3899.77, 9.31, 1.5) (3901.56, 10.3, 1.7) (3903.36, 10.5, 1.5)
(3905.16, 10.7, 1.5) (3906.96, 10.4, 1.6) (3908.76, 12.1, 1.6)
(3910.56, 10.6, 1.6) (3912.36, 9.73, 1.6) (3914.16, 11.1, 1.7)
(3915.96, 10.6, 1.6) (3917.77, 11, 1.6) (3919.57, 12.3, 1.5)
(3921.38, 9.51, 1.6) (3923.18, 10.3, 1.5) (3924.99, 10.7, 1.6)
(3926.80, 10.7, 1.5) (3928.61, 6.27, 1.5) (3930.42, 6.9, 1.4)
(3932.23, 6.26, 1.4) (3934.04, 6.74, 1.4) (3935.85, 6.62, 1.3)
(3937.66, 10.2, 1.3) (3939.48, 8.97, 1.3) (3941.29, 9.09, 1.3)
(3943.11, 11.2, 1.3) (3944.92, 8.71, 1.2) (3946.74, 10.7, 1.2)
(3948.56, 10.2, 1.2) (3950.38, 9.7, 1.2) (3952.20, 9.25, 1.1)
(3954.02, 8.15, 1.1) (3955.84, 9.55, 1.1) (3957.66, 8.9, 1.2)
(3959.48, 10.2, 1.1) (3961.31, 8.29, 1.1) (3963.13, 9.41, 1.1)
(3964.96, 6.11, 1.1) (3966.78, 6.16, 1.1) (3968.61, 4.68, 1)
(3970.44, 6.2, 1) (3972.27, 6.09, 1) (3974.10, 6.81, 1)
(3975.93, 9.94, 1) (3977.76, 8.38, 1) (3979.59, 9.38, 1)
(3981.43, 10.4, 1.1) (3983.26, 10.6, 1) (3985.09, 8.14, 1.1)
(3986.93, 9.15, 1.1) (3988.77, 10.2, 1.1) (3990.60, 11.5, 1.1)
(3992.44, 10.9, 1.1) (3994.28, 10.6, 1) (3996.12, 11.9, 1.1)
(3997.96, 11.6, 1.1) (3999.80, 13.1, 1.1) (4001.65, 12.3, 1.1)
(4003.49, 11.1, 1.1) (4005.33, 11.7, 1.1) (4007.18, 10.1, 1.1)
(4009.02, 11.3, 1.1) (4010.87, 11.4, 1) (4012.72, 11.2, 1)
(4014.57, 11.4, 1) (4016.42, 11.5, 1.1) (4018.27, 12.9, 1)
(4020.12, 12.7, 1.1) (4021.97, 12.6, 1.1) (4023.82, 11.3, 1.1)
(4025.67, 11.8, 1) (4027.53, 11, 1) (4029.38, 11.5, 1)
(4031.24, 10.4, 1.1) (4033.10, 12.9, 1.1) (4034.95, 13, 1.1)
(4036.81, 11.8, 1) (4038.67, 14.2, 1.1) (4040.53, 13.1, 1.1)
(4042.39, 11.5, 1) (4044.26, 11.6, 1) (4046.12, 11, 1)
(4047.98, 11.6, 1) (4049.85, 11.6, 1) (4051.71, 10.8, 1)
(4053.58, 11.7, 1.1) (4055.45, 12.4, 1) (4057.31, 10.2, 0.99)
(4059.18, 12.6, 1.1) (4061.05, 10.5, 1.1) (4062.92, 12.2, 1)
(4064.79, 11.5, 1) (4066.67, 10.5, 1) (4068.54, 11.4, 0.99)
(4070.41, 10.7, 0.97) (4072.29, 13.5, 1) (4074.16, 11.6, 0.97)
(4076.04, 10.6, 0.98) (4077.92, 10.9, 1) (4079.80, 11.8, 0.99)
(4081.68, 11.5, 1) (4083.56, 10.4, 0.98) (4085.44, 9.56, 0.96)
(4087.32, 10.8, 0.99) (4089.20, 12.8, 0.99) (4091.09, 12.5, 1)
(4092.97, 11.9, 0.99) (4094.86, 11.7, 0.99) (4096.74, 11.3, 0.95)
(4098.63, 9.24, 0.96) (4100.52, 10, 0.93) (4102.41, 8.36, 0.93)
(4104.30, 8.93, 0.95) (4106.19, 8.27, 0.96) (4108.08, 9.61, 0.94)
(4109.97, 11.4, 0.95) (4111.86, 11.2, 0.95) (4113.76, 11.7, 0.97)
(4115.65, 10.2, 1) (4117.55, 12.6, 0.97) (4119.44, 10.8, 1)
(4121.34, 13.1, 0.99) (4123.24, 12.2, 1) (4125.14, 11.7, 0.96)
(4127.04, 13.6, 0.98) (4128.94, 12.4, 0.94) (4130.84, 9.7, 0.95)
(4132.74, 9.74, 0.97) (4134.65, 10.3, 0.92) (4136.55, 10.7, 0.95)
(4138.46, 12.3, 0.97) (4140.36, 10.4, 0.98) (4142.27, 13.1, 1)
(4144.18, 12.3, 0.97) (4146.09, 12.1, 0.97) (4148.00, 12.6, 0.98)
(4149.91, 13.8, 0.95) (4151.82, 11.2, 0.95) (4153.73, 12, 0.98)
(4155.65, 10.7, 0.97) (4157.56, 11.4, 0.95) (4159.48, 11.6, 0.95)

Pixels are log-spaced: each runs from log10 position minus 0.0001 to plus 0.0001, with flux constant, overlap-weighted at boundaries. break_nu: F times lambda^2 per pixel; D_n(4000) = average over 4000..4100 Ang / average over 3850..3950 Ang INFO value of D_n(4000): 1.29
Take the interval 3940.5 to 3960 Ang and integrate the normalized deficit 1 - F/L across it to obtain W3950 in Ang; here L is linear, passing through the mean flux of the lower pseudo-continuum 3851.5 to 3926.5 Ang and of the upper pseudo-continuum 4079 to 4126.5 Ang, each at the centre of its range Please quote 1.3 Ang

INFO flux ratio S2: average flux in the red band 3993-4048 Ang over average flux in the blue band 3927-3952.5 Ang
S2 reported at 1.36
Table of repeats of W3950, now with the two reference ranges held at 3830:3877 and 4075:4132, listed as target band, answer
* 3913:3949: 1.05 Ang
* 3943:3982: 5.61 Ang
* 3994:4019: -3.23 Ang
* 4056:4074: -1.27 Ang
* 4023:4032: -0.67 Ang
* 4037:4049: -1.81 Ang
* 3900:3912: -1.46 Ang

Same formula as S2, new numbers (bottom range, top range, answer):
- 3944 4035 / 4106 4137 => 1.11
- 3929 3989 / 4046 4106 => 1.31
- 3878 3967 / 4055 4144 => 1.19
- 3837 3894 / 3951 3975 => 0.82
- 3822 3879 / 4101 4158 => 1.26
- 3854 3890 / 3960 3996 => 0.87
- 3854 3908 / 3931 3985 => 0.87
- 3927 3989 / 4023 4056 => 1.40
